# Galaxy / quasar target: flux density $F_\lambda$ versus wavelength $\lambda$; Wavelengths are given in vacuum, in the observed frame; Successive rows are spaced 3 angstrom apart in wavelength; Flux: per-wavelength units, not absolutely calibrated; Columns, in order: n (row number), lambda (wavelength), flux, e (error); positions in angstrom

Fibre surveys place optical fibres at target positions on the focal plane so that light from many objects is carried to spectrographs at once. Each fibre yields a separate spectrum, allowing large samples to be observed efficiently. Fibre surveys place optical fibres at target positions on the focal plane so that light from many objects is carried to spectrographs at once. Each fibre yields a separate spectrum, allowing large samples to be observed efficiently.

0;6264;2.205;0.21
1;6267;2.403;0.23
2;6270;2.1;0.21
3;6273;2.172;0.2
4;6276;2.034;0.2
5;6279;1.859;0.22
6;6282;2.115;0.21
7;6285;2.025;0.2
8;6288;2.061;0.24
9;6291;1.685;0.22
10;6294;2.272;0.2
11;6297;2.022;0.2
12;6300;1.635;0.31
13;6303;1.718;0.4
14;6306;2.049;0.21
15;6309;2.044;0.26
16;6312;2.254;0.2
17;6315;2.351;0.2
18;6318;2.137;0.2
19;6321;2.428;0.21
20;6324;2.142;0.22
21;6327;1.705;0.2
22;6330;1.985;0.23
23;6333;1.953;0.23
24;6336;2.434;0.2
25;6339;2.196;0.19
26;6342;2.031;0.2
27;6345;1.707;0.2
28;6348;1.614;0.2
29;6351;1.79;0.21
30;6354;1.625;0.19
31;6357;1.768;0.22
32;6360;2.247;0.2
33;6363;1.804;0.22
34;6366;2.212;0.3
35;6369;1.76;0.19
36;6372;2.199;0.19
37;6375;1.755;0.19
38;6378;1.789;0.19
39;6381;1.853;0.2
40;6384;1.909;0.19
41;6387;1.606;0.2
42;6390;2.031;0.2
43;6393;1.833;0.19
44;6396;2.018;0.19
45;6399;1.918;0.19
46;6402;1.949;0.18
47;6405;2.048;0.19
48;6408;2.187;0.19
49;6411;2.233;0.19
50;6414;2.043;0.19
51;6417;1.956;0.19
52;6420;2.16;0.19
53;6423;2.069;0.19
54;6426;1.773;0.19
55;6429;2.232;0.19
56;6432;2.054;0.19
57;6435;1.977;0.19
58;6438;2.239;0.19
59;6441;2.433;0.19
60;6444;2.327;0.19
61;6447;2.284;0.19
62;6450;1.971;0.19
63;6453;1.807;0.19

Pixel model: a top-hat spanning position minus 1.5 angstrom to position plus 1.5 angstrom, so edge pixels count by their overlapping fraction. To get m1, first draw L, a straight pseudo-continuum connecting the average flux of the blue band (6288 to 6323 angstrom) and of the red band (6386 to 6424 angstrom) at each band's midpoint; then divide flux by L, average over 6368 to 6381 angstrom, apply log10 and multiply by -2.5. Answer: 0.08 mag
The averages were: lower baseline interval 2.06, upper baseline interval 2.01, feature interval 1.88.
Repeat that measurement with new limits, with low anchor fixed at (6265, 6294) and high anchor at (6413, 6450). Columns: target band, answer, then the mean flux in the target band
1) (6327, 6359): 0.10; 1.91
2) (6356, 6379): 0.08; 1.95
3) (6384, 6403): 0.12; 1.89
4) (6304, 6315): -0.03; 2.13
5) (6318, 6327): -0.04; 2.16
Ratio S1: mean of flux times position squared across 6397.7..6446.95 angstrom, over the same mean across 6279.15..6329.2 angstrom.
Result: 1.07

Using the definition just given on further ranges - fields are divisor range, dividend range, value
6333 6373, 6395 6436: 1.07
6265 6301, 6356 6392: 0.96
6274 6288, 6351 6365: 0.95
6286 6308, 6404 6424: 1.13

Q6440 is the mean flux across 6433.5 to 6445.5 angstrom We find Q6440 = 2.24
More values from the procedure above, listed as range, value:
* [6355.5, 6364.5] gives 1.94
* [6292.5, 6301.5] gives 1.98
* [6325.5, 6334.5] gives 1.88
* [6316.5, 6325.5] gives 2.24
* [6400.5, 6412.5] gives 2.1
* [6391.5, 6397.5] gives 1.93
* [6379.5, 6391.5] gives 1.85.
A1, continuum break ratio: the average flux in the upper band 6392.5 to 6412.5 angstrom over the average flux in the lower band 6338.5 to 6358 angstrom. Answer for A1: 1.13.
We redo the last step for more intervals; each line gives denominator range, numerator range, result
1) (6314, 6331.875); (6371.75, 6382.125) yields 0.88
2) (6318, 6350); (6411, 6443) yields 1.04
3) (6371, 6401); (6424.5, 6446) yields 1.14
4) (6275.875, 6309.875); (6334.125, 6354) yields 0.99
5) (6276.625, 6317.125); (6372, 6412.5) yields 0.97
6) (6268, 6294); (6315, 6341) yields 1.05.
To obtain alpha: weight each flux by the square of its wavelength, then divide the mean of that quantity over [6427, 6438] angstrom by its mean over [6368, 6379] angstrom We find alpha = 1.13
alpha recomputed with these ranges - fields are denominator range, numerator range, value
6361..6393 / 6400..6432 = 1.10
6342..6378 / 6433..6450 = 1.22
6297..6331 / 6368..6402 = 0.94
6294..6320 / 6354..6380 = 0.96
